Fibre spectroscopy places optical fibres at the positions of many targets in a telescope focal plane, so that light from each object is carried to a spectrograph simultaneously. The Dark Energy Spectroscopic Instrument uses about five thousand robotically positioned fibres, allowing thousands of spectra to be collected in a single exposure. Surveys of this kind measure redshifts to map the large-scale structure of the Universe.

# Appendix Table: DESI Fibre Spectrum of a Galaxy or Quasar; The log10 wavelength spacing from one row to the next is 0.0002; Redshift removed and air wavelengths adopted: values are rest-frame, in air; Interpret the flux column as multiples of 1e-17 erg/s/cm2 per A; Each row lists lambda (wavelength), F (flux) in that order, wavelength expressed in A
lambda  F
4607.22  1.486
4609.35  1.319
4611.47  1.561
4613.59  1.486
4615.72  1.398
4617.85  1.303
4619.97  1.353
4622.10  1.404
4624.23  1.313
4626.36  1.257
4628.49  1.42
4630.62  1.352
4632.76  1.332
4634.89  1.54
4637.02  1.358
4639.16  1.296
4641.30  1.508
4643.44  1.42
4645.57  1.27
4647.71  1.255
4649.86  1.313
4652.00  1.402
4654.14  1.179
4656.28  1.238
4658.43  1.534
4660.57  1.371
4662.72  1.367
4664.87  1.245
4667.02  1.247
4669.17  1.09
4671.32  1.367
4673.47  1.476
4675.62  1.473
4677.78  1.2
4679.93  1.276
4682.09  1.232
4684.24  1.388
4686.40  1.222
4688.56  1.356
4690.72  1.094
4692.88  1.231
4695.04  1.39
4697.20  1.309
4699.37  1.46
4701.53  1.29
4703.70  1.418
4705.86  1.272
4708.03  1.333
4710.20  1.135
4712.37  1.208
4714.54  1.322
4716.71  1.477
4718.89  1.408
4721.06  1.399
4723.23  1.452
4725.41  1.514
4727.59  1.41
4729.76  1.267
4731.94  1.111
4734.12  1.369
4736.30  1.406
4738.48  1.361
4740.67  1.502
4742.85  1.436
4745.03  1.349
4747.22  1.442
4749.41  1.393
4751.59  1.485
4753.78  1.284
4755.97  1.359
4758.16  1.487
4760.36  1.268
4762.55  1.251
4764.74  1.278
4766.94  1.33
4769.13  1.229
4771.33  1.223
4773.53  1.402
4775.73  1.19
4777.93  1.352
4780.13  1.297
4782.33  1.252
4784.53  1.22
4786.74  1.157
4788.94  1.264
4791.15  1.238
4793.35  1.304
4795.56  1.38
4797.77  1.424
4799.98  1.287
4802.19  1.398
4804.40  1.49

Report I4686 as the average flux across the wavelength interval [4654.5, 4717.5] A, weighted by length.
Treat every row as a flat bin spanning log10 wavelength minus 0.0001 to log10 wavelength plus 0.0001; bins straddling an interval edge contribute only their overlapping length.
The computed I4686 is 1.31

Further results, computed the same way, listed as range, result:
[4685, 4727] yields 1.33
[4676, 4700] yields 1.29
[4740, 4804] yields 1.33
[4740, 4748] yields 1.43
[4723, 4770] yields 1.36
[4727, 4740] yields 1.32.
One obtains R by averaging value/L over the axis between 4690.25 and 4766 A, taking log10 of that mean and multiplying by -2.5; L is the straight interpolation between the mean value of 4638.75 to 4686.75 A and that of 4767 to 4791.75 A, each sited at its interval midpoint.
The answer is -0.052 mag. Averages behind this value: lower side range 1.32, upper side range 1.26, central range 1.35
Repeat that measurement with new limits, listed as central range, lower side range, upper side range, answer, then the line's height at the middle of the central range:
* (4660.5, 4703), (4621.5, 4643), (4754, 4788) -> 0.03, 1.35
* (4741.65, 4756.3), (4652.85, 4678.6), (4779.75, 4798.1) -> -0.09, 1.29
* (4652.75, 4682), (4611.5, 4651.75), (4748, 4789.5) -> 0.03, 1.35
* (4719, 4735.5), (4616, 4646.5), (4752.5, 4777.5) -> -0.04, 1.32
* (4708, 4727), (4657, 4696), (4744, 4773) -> -0.03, 1.32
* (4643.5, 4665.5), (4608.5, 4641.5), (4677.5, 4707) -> 0.02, 1.35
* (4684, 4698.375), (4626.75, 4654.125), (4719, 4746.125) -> 0.08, 1.37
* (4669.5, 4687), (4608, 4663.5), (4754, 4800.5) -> 0.02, 1.35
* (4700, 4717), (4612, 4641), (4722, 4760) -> 0.07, 1.38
